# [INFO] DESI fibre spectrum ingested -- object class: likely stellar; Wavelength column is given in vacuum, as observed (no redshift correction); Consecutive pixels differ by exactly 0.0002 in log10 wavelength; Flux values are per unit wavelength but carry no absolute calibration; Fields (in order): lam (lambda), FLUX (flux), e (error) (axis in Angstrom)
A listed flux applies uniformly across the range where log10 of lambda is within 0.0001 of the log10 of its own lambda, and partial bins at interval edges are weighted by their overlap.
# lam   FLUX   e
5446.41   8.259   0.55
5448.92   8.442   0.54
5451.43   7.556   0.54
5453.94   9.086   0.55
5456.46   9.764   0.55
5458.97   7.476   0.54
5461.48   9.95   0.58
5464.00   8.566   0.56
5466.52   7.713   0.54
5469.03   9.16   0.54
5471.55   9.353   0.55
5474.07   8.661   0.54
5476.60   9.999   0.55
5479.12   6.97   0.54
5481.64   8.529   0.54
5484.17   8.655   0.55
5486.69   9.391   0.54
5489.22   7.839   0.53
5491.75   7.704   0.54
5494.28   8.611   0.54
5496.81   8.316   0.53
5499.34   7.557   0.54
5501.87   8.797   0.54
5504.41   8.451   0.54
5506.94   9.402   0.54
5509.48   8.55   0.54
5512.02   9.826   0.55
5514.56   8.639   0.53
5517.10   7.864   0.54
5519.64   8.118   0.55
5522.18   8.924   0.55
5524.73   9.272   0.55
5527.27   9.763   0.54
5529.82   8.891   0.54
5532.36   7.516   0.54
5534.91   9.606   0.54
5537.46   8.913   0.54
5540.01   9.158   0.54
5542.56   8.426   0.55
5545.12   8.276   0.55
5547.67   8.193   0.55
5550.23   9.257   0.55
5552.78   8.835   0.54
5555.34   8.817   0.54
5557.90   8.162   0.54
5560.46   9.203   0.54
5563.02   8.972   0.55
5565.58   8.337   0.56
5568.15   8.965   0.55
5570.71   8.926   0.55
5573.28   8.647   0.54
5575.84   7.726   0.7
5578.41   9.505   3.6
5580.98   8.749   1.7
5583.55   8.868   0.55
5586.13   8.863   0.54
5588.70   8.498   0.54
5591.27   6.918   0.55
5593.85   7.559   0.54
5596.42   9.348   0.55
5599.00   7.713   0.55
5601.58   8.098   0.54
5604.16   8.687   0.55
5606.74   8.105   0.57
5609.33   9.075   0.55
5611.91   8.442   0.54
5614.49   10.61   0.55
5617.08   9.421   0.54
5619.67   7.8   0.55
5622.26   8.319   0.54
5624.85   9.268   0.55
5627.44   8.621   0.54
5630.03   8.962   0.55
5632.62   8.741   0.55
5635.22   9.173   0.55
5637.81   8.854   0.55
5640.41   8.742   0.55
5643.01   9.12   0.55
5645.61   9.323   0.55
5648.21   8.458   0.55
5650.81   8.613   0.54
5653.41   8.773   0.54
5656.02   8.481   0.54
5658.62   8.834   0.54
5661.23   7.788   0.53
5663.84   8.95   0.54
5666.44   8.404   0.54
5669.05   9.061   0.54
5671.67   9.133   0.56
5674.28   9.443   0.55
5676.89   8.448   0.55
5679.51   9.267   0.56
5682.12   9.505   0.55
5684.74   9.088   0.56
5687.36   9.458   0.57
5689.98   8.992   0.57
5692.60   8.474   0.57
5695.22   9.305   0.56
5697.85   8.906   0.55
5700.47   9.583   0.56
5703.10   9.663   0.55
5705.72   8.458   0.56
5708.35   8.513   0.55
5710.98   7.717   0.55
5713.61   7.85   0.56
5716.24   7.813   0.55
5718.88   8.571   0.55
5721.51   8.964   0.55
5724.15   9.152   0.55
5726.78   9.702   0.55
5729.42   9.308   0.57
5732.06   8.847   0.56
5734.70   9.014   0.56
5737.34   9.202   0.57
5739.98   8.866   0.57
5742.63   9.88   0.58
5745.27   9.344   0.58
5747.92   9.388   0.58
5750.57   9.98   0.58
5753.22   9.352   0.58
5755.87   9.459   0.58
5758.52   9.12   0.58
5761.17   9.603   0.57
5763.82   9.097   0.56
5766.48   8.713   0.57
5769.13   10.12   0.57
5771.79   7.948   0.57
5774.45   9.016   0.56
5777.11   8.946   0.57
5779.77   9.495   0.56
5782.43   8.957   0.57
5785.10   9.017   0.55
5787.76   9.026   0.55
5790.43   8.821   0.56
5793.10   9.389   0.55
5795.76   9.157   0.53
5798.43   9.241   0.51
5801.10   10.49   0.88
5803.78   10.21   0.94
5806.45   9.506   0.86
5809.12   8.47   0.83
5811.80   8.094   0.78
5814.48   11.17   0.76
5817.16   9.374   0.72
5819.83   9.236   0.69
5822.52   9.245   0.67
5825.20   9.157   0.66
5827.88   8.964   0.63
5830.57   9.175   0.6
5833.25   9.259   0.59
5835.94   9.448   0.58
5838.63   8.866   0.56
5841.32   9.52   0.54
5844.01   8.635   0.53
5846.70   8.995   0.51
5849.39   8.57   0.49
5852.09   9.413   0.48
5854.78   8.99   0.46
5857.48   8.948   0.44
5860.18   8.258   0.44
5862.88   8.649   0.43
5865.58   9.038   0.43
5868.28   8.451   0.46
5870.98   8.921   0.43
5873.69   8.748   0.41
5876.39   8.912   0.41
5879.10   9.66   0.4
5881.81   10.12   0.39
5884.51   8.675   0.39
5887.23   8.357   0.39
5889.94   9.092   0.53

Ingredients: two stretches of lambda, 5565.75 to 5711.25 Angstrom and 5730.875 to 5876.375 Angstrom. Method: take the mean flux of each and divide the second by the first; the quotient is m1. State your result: 1.04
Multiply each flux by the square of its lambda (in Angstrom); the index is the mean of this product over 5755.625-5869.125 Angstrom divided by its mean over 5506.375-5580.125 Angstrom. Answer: 1.15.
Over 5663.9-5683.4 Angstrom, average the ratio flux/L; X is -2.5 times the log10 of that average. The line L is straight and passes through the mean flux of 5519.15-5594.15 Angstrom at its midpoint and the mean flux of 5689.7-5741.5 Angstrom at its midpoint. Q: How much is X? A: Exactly -0.028 mag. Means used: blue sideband 8.68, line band 9.03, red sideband 8.85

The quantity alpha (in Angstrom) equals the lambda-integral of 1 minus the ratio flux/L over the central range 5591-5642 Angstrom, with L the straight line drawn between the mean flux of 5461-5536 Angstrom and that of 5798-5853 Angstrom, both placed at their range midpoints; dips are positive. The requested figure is 1.3 Angstrom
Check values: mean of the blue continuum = 8.67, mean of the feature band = 8.66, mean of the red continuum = 9.29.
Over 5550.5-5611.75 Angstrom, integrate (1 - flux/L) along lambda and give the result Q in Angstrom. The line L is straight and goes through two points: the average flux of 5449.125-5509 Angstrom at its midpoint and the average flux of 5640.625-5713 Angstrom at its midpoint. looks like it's 1.2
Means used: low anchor 8.58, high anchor 8.87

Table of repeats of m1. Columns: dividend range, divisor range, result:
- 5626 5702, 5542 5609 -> 1.05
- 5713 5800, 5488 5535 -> 1.06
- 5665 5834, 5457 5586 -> 1.05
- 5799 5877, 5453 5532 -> 1.05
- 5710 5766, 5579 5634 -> 1.05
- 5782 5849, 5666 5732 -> 1.04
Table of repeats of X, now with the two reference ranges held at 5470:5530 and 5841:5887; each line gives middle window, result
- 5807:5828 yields -0.04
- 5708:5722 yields 0.08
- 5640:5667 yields 0.01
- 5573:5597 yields 0.04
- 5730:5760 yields -0.06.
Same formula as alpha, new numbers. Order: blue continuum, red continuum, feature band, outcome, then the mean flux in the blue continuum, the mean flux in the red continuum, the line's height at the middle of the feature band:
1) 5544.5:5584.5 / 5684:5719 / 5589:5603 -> 1.2 Angstrom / 8.72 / 8.74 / 8.73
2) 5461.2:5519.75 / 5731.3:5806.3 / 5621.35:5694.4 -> 1.1 Angstrom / 8.6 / 9.28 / 9.01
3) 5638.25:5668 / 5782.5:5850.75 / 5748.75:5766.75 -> -0.7 Angstrom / 8.69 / 9.23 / 9.04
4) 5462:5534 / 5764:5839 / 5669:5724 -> 0.9 Angstrom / 8.63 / 9.23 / 9.02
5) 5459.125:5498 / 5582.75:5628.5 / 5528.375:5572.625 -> -0.8 Angstrom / 8.6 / 8.56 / 8.58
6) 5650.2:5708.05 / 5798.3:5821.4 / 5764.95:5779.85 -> 0.6 Angstrom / 8.93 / 9.54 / 9.37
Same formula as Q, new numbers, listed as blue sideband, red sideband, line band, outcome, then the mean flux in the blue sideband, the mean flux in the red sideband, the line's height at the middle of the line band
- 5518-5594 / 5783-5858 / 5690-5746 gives 0.6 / 8.67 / 9.23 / 9.01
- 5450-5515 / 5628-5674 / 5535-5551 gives -0.1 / 8.63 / 8.8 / 8.69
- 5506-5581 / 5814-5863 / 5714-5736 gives 0.3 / 8.78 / 9.13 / 8.99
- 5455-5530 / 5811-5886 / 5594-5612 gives 0.8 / 8.69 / 9.09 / 8.81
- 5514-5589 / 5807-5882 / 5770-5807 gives -0.9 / 8.73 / 9.07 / 9.01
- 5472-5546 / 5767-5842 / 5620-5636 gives 0.2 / 8.65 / 9.25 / 8.89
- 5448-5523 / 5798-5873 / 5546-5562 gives -0.1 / 8.59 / 9.15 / 8.7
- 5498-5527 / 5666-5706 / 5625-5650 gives 0.3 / 8.71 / 9.1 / 8.99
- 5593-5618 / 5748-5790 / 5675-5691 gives -0.4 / 8.72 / 9.19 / 8.94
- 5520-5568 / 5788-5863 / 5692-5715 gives 0.8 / 8.8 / 9.19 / 9.02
